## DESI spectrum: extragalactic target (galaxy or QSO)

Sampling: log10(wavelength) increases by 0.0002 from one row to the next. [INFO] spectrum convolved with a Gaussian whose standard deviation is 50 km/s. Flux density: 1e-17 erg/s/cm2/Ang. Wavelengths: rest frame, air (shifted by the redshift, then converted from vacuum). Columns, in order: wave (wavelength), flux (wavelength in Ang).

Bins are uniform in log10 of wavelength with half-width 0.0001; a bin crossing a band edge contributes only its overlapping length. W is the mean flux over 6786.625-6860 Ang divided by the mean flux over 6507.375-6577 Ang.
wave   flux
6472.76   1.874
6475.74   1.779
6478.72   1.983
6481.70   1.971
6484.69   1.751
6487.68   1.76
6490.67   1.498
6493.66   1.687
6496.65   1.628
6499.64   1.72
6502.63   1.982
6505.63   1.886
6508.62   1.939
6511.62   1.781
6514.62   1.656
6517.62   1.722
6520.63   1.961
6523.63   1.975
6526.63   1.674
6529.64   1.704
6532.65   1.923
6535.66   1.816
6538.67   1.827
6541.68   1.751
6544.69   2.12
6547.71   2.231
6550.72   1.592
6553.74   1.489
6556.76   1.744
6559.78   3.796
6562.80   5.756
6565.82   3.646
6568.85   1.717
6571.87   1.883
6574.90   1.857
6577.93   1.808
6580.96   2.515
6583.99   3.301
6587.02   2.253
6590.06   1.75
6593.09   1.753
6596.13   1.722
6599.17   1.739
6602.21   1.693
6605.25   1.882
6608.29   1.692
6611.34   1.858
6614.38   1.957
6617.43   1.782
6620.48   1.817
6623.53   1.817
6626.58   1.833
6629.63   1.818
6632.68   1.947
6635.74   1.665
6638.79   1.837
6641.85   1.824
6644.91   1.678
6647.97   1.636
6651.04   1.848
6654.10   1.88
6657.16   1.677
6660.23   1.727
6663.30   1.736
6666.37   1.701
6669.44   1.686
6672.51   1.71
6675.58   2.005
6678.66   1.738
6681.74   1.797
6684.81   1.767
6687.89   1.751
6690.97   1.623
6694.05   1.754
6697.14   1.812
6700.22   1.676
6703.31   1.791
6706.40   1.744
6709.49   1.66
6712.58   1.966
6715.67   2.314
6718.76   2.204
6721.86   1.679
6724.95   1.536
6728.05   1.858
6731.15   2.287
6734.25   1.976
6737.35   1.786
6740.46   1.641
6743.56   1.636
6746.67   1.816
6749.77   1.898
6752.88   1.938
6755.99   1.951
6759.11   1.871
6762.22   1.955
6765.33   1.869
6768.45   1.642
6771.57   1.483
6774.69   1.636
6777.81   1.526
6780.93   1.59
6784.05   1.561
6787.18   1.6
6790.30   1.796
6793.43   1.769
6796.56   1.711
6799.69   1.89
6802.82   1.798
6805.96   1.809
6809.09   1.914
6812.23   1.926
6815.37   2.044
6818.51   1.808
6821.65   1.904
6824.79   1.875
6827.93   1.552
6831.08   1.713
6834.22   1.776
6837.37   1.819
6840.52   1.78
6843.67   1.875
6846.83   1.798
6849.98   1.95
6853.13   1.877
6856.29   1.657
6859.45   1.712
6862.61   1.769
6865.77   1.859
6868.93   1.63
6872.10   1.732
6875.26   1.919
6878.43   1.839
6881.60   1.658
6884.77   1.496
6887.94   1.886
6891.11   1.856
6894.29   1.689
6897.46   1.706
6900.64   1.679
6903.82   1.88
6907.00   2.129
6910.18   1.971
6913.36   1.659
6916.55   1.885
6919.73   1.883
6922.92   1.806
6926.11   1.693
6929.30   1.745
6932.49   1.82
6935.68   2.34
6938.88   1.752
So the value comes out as 0.8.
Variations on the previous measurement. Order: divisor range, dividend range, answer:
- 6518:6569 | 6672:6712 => 0.77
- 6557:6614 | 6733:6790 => 0.74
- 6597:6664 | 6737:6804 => 0.97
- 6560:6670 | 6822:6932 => 0.88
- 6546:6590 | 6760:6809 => 0.68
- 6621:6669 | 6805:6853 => 1.04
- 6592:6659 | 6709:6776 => 1.03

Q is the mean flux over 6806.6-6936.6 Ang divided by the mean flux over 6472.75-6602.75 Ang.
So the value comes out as 0.9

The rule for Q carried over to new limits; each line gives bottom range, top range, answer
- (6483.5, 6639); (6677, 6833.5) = 0.90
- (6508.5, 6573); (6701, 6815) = 0.83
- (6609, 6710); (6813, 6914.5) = 1.01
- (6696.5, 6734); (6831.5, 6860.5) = 0.96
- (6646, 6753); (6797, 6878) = 1.00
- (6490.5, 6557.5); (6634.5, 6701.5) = 0.97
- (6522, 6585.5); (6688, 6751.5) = 0.80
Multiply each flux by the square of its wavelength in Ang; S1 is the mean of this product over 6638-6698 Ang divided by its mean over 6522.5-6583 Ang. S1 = 0.81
